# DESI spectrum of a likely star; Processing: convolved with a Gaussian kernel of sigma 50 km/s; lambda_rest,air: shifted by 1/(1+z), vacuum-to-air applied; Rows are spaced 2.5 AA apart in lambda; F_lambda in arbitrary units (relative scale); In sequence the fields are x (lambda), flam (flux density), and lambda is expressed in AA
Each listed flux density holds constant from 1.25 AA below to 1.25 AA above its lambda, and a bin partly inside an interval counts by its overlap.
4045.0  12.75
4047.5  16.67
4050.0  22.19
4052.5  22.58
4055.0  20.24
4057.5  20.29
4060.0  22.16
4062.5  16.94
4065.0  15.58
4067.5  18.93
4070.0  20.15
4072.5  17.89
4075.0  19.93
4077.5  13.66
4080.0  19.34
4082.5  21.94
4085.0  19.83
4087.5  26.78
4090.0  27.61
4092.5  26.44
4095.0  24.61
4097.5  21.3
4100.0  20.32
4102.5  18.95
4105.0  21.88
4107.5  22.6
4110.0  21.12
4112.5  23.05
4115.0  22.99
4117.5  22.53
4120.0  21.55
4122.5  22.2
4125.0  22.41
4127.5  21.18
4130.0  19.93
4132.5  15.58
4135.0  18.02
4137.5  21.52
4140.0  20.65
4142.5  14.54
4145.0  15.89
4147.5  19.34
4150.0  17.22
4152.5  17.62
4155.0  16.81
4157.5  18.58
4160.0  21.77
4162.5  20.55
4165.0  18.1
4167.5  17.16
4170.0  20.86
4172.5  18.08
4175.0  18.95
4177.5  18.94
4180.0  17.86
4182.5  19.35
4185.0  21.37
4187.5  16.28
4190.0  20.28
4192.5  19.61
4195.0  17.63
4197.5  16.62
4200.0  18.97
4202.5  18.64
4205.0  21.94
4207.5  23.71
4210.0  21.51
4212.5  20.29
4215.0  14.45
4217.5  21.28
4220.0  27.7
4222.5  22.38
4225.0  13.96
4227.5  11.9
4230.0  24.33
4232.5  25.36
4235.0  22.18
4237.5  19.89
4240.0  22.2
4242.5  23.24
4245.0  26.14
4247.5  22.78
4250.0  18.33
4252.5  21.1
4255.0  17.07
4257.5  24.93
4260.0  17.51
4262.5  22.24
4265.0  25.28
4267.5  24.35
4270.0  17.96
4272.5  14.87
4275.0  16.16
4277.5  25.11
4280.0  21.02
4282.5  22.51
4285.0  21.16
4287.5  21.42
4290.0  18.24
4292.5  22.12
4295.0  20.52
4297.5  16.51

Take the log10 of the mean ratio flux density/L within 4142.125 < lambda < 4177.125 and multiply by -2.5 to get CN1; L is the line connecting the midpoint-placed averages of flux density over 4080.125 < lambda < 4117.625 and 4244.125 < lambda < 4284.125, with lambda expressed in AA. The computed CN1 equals 0.20 mag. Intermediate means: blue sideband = 22.7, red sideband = 21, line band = 18.4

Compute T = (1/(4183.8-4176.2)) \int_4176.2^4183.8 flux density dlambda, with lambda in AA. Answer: 18.7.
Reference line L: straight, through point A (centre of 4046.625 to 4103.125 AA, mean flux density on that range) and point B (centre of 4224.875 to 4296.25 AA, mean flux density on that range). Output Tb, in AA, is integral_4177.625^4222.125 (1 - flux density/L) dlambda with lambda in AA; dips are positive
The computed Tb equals 2.1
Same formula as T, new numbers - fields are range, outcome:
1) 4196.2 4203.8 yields 18.1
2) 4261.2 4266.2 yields 23.7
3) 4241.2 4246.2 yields 24.7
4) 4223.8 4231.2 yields 16.7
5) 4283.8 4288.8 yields 21.3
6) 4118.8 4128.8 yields 21.8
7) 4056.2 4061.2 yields 21.2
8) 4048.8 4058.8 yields 21.3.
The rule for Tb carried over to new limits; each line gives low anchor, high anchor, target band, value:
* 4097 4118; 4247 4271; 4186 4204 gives 2.5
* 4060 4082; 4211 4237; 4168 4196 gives 1.1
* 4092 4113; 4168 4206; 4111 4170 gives 3.2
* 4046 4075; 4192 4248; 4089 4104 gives -2.6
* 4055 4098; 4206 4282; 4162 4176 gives 1.4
